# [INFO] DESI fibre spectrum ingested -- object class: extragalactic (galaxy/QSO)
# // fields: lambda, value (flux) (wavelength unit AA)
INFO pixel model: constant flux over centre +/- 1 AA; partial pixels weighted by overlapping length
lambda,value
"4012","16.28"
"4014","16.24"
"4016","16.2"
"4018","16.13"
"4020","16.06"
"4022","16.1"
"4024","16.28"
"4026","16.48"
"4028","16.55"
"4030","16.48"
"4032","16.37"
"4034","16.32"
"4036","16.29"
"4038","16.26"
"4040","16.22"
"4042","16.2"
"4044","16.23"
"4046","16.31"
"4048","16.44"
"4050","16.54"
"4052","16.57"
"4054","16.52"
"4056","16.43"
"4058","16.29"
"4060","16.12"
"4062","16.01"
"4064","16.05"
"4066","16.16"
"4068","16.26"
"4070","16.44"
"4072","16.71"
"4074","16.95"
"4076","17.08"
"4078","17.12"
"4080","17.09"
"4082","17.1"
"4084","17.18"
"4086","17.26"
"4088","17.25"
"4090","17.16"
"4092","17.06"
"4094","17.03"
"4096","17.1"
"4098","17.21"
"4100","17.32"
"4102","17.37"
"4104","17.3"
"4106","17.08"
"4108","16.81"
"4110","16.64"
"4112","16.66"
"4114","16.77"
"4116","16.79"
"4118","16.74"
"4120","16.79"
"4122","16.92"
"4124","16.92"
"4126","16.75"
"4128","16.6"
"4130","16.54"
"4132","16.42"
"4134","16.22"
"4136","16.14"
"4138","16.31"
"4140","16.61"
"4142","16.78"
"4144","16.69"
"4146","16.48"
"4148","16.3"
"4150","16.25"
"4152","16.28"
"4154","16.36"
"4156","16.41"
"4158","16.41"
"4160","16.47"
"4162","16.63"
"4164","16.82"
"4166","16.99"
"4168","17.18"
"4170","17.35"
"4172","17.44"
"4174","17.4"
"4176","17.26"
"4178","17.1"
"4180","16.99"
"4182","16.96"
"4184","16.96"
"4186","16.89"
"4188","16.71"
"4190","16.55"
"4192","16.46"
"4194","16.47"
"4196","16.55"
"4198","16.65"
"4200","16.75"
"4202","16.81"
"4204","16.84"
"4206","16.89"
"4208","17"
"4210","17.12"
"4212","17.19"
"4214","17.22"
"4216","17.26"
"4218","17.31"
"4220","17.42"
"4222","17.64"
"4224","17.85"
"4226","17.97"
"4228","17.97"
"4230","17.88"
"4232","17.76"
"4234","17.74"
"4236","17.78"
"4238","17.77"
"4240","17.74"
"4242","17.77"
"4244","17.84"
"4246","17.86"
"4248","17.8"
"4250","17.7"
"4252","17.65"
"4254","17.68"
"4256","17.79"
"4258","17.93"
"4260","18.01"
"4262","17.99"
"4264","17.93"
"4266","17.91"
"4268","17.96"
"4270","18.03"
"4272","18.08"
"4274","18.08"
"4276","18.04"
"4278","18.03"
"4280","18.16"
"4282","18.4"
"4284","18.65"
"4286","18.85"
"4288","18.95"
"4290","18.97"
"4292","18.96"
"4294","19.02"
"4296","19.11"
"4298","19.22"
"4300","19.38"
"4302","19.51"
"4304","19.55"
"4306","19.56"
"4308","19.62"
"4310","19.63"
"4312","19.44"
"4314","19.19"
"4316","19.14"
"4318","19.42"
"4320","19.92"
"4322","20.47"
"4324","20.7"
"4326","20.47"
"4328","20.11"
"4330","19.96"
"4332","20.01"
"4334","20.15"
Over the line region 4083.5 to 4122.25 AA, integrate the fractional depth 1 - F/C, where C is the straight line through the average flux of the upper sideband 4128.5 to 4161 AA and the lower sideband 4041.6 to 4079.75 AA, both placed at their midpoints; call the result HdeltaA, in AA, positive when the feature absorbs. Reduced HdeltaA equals -1.4 AA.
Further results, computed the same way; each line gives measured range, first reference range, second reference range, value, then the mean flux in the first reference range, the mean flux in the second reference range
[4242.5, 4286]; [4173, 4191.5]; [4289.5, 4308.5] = 1.41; 17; 19.3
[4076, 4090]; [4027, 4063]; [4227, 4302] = -0.42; 16.3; 18.2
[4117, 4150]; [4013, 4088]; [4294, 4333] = 1.73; 16.5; 19.7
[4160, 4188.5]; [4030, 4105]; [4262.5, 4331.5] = 1.21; 16.7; 19.1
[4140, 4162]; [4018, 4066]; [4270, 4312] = 1.23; 16.3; 18.9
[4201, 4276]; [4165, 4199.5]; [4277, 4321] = 1.37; 16.9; 19.1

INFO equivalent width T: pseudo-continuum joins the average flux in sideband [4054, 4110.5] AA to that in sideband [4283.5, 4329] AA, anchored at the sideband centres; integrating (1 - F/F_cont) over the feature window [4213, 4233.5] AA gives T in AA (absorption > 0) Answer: 0.97 AA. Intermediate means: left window 16.8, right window 19.5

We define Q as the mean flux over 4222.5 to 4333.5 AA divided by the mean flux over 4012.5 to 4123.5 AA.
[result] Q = 1.1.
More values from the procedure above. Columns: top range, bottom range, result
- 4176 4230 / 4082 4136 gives 1.01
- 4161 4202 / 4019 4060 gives 1.03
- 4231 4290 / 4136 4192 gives 1.08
